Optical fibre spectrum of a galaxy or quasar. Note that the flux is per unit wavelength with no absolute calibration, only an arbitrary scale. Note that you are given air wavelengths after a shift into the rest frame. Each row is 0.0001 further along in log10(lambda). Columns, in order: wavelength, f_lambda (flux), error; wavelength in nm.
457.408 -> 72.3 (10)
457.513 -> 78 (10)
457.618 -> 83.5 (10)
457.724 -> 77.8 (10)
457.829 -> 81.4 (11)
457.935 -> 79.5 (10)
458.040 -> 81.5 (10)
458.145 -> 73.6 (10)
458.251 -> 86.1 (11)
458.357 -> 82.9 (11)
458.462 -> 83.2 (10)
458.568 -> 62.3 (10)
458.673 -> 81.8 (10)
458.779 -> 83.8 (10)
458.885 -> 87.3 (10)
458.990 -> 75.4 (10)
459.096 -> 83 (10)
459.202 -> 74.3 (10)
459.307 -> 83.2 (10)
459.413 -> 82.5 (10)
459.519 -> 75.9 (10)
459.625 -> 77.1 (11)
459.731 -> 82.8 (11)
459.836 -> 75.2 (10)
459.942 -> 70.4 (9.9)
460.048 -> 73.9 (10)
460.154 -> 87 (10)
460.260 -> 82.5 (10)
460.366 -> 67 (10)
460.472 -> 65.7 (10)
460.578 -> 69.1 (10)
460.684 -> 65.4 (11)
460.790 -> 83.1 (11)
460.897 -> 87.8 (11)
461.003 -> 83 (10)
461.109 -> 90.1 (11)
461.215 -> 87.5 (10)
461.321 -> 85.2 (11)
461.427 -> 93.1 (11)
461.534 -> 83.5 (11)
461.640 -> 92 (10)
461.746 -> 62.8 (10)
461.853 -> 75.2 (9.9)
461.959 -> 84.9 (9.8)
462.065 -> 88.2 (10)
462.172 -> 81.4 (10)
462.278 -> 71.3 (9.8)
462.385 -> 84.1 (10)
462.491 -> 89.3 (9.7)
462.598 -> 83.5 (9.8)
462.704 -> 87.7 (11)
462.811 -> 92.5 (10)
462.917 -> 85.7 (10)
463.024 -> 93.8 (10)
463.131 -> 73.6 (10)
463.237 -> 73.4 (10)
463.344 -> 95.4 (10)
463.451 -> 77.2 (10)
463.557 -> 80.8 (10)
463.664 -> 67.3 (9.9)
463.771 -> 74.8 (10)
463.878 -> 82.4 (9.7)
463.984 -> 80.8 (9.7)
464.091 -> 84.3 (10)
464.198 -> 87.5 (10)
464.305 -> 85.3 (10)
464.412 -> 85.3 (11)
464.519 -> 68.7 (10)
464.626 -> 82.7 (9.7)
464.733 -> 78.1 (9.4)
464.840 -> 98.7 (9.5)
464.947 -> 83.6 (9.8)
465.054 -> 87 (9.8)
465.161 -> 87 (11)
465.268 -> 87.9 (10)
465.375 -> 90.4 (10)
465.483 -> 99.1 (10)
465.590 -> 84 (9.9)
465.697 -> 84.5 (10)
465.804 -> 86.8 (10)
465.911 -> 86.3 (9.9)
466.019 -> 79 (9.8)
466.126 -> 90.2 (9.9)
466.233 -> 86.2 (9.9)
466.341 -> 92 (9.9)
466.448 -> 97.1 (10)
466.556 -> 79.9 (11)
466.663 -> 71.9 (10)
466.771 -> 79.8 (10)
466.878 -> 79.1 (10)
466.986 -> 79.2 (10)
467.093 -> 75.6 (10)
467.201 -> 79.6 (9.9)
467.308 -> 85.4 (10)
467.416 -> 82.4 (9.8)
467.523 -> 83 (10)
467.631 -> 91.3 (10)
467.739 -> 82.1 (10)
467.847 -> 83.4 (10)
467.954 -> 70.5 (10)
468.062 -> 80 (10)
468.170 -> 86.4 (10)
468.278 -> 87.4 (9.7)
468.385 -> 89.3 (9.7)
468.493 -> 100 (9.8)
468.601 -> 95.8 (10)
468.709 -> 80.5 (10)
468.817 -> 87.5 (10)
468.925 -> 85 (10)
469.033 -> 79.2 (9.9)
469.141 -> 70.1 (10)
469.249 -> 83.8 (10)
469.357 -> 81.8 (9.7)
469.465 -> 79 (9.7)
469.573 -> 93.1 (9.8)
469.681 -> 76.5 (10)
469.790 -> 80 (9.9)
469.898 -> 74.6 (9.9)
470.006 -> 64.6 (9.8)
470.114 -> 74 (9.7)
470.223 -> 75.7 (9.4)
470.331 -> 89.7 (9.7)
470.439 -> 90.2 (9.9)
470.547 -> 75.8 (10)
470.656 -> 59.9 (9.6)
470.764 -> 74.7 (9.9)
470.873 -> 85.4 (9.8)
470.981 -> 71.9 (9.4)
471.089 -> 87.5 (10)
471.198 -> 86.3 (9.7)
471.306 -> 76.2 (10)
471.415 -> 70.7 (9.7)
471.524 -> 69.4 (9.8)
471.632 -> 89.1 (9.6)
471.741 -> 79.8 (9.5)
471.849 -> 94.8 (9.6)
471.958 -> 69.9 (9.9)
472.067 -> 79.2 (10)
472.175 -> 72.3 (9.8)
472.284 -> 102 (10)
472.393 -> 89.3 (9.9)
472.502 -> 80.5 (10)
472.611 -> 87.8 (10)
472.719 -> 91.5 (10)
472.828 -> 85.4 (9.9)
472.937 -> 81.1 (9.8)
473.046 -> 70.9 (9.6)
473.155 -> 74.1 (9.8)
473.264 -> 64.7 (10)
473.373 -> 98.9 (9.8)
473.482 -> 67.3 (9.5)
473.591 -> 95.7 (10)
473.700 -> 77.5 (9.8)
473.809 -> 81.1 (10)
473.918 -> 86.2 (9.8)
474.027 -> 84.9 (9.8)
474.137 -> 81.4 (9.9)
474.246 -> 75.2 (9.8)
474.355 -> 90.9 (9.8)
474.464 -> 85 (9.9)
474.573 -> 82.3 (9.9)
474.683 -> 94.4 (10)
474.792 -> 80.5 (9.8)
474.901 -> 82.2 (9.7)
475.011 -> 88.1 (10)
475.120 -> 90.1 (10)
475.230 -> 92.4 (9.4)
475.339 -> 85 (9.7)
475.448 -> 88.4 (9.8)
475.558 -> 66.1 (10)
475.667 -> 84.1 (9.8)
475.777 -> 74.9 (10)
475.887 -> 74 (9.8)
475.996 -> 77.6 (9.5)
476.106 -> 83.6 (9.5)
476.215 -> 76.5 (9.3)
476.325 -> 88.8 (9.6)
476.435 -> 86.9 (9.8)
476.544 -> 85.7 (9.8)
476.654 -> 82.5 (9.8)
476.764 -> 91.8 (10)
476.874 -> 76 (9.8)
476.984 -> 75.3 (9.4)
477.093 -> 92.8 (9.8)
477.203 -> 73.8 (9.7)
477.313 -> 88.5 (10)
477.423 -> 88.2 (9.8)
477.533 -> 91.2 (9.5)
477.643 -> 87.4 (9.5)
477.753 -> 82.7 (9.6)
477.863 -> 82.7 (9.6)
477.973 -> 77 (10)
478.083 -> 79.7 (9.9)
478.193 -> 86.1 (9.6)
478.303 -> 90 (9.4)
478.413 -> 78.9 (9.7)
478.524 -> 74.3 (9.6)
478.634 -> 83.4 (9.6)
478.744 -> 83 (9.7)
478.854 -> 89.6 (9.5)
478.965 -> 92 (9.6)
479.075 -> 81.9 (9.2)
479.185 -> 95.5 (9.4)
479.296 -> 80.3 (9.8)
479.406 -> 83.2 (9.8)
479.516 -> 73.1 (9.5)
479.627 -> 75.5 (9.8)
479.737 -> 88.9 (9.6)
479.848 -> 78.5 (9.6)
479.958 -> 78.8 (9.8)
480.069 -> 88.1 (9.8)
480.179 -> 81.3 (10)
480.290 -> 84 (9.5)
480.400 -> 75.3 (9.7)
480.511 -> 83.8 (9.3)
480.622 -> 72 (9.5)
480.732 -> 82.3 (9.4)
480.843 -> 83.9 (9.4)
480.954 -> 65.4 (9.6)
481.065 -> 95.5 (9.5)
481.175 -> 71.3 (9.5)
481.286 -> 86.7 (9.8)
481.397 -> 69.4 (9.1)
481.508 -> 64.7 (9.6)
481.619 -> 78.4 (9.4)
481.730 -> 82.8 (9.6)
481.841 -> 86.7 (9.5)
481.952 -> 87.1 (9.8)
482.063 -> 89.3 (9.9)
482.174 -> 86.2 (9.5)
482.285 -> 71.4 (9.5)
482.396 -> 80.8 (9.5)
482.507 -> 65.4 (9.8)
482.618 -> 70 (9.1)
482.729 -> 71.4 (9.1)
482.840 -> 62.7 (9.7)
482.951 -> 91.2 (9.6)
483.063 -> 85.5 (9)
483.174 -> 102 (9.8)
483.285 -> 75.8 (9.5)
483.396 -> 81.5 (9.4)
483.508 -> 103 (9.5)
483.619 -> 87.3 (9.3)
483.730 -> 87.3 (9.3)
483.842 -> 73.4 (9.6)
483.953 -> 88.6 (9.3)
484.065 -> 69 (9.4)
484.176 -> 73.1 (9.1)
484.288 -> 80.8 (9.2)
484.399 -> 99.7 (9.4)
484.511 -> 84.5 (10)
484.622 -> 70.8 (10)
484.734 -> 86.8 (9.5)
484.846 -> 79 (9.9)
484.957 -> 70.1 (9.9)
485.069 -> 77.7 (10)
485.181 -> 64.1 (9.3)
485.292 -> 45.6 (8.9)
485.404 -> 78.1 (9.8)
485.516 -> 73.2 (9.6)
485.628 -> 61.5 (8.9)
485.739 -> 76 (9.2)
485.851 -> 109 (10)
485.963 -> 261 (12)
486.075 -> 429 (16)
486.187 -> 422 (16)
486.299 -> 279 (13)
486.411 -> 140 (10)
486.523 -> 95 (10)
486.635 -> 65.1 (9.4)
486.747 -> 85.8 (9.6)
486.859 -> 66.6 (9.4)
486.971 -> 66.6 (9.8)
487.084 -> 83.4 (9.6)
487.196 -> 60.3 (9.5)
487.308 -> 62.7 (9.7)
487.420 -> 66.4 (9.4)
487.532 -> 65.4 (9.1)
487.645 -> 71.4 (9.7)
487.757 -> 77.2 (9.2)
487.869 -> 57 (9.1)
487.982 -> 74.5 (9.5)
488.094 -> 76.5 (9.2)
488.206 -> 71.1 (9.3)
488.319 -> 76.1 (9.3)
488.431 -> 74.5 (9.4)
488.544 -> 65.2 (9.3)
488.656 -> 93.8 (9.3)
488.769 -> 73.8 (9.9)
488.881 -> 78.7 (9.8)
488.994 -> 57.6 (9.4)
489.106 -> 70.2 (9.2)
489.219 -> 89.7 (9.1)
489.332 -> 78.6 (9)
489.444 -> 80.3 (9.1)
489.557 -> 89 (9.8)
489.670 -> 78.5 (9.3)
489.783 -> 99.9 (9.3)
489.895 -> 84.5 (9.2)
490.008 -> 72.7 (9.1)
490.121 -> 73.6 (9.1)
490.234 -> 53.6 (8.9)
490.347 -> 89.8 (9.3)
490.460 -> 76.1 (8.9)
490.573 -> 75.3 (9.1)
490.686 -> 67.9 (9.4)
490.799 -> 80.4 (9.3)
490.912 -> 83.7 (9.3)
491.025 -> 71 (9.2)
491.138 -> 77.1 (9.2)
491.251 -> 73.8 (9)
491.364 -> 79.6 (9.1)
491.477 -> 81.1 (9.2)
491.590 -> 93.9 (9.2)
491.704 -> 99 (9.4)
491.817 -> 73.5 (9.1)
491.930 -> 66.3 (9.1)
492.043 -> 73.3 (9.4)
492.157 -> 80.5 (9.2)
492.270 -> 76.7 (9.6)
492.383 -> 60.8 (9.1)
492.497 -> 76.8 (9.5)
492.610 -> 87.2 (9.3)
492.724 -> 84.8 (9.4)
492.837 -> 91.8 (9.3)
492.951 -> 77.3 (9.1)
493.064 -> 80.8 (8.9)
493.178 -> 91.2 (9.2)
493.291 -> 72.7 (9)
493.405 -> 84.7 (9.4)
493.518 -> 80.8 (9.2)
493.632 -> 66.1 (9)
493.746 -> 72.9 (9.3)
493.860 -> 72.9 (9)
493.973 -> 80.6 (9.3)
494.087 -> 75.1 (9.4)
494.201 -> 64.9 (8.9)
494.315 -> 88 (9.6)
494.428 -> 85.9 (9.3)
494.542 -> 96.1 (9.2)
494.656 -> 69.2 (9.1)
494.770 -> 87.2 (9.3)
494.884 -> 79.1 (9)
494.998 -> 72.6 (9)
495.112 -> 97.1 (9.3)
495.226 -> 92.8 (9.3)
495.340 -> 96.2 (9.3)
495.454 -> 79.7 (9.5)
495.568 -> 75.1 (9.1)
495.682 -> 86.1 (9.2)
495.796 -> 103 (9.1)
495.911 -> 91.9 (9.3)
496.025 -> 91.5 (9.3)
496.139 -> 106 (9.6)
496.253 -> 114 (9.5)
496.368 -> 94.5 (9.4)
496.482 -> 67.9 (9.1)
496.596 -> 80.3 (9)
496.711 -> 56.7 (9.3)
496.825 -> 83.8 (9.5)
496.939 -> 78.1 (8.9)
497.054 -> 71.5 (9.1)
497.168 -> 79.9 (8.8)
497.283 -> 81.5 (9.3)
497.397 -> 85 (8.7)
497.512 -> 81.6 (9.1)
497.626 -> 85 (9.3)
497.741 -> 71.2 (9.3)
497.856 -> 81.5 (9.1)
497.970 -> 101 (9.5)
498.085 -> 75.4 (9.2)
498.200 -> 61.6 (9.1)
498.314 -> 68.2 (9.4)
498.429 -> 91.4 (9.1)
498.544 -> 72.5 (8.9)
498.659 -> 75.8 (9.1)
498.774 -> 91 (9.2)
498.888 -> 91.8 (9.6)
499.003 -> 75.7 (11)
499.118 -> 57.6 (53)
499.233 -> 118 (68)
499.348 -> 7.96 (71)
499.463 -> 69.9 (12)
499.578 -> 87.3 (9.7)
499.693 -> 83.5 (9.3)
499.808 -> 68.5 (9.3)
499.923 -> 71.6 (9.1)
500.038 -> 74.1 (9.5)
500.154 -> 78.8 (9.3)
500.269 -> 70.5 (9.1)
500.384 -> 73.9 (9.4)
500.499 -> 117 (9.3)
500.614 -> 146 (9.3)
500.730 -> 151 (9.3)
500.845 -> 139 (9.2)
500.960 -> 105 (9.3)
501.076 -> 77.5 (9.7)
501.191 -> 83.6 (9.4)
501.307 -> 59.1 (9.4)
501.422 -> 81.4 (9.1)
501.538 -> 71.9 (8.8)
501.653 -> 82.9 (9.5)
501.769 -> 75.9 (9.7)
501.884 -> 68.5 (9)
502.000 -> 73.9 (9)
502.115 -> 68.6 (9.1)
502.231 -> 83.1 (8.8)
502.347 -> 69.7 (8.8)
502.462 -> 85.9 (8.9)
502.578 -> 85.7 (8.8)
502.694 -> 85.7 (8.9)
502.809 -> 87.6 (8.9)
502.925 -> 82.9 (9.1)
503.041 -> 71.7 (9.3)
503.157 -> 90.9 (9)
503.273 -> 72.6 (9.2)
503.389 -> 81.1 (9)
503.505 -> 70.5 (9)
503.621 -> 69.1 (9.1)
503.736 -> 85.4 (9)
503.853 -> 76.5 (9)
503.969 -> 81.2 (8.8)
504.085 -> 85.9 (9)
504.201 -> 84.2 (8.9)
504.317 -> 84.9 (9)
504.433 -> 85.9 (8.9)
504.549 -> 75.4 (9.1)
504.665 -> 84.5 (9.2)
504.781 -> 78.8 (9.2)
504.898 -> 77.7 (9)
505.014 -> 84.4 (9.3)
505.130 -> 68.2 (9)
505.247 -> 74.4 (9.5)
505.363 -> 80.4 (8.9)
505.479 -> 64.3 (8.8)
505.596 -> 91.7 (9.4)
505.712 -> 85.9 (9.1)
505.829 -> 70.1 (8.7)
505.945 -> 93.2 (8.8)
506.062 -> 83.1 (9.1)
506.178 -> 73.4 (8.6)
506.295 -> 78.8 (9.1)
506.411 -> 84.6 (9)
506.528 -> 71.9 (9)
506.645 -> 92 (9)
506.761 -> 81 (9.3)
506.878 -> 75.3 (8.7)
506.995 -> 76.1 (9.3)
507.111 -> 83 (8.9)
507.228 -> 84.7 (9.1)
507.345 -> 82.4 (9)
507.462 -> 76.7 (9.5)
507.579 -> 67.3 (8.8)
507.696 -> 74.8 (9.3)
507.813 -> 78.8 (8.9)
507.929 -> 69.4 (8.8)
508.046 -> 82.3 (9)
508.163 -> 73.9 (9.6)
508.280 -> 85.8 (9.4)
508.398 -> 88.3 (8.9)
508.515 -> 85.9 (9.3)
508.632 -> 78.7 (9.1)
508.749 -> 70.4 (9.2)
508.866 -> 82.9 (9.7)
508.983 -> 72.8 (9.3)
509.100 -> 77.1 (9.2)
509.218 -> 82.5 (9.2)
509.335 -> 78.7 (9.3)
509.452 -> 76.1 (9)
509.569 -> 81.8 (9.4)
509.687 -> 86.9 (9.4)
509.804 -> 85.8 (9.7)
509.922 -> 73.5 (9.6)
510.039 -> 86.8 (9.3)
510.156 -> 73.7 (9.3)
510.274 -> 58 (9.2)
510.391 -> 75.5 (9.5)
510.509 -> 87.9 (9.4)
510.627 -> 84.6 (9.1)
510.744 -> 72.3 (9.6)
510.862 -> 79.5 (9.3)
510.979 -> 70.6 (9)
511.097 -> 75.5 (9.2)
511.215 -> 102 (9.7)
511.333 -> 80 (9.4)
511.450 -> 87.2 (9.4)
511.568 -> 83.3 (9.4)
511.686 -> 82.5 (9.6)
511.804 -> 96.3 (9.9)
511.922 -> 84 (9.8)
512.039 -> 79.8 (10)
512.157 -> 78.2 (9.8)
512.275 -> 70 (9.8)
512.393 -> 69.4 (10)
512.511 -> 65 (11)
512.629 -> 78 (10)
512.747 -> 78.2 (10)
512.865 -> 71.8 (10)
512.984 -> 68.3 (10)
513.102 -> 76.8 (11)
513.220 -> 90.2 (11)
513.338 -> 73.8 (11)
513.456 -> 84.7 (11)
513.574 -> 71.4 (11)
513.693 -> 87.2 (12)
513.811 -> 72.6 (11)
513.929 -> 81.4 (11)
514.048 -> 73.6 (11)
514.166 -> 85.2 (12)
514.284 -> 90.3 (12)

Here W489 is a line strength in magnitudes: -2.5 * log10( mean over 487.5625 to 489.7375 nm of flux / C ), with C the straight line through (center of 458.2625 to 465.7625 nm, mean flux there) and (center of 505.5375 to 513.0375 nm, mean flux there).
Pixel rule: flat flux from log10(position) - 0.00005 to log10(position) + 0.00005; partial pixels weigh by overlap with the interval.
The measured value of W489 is 0.07 mag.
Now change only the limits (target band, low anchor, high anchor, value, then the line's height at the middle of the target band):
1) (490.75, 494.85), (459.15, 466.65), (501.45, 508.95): 0.01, 80.2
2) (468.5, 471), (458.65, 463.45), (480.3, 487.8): 0.08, 86.3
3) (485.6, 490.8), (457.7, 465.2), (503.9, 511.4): -0.24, 80.2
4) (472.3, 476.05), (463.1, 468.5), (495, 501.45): 0.01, 83.9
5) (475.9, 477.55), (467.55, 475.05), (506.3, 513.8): -0.03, 81.5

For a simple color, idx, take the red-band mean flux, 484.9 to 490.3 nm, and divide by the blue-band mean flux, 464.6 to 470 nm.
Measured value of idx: 1.2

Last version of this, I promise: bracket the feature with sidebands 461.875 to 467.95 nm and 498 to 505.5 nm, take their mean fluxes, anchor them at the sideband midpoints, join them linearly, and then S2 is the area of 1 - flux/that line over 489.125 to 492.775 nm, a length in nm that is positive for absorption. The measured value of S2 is 0.14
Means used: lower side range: 83.7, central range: 78.9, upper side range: 81.3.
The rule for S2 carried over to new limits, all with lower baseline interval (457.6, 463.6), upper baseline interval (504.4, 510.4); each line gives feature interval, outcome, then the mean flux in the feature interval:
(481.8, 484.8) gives -0.08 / 81.9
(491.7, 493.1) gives 0.02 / 78.4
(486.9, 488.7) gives 0.19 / 71.2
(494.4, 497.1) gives -0.22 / 85.7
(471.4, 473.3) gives -0.02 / 81.1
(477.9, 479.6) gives -0.06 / 83.1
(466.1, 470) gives -0.13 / 83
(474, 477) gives -0.11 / 83.1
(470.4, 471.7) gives 0.04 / 77.9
